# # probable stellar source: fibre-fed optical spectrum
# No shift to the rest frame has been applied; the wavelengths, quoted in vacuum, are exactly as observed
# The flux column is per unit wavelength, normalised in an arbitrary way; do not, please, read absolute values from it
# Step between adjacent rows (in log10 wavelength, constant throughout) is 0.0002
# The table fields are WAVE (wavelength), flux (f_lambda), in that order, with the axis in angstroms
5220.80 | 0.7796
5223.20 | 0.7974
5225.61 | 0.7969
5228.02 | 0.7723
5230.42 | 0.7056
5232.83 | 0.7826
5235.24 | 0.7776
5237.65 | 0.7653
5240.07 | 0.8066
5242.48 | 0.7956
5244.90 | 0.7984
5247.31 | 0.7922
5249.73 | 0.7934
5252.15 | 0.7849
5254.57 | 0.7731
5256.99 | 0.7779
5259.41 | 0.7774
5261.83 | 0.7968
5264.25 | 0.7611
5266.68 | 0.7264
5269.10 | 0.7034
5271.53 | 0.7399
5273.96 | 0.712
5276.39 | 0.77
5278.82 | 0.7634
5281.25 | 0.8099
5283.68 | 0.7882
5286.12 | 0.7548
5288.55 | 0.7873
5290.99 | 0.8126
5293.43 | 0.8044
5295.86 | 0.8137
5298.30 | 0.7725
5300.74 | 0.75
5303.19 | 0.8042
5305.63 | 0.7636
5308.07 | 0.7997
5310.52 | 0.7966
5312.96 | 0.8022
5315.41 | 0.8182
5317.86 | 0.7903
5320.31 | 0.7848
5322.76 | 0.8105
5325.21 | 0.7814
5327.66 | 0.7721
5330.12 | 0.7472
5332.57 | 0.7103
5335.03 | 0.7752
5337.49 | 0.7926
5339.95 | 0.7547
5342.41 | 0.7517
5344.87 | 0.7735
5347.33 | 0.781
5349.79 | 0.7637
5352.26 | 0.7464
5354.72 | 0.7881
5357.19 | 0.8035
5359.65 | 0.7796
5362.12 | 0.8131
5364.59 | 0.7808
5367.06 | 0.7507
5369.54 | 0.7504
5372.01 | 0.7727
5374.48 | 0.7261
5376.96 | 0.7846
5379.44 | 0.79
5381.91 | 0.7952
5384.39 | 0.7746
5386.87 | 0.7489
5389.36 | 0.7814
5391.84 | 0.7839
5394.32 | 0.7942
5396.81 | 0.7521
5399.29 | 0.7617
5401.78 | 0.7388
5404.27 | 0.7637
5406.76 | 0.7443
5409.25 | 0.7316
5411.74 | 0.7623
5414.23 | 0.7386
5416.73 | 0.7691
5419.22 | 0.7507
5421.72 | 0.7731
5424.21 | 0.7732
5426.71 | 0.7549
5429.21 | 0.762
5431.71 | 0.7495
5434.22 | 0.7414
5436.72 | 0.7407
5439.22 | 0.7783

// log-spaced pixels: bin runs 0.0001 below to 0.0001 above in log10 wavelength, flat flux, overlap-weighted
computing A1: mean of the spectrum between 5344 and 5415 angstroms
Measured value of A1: 0.768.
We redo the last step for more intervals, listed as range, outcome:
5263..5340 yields 0.774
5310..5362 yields 0.778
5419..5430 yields 0.764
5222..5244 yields 0.778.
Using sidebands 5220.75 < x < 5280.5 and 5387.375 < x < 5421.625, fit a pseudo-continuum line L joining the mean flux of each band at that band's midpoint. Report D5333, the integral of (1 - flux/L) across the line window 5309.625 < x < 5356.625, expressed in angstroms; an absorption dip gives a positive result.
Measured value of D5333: -0.7 angstroms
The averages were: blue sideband 0.77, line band 0.776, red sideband 0.759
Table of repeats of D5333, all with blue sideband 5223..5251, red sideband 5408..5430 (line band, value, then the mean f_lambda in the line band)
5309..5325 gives -0.6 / 0.799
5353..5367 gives -0.4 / 0.788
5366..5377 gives 0.1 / 0.754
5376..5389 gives -0.3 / 0.778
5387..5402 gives -0.2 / 0.769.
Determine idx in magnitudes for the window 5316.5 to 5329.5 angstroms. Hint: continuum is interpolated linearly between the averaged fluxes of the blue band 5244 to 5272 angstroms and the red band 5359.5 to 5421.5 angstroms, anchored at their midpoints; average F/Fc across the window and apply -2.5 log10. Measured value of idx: -0.03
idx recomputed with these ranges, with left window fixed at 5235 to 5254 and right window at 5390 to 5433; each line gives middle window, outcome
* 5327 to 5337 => 0.03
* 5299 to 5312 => -0.01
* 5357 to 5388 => -0.01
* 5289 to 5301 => -0.02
